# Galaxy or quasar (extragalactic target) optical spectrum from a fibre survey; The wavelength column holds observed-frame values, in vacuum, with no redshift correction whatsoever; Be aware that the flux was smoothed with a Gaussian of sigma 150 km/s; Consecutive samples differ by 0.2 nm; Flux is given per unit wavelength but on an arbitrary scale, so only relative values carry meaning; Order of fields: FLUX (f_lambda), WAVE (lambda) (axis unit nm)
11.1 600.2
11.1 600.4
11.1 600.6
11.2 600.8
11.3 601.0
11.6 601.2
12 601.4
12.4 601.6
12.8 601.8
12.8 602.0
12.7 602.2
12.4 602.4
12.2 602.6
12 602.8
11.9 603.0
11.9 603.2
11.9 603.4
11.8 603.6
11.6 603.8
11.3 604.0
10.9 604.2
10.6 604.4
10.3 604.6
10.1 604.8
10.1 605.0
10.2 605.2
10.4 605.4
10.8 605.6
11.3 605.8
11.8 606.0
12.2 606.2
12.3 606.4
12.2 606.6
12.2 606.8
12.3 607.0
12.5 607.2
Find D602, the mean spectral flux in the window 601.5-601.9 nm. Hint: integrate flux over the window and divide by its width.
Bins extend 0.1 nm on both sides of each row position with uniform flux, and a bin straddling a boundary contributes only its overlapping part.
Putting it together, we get 12.6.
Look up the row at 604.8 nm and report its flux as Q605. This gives 10.1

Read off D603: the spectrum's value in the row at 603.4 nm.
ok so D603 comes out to 11.9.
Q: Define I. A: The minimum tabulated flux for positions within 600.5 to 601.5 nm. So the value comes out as 11.1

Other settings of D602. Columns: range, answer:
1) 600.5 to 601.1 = 11.2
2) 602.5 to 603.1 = 12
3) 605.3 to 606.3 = 11.3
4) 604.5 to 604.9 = 10.2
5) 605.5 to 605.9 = 11.1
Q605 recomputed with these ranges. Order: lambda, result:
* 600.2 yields 11.1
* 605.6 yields 10.8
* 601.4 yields 12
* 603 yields 11.9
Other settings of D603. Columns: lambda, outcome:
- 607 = 12.3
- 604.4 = 10.6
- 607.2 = 12.5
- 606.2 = 12.2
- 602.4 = 12.4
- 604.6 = 10.3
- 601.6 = 12.4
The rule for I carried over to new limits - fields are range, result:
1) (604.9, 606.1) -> 10.1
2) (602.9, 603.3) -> 11.9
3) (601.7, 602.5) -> 12.4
